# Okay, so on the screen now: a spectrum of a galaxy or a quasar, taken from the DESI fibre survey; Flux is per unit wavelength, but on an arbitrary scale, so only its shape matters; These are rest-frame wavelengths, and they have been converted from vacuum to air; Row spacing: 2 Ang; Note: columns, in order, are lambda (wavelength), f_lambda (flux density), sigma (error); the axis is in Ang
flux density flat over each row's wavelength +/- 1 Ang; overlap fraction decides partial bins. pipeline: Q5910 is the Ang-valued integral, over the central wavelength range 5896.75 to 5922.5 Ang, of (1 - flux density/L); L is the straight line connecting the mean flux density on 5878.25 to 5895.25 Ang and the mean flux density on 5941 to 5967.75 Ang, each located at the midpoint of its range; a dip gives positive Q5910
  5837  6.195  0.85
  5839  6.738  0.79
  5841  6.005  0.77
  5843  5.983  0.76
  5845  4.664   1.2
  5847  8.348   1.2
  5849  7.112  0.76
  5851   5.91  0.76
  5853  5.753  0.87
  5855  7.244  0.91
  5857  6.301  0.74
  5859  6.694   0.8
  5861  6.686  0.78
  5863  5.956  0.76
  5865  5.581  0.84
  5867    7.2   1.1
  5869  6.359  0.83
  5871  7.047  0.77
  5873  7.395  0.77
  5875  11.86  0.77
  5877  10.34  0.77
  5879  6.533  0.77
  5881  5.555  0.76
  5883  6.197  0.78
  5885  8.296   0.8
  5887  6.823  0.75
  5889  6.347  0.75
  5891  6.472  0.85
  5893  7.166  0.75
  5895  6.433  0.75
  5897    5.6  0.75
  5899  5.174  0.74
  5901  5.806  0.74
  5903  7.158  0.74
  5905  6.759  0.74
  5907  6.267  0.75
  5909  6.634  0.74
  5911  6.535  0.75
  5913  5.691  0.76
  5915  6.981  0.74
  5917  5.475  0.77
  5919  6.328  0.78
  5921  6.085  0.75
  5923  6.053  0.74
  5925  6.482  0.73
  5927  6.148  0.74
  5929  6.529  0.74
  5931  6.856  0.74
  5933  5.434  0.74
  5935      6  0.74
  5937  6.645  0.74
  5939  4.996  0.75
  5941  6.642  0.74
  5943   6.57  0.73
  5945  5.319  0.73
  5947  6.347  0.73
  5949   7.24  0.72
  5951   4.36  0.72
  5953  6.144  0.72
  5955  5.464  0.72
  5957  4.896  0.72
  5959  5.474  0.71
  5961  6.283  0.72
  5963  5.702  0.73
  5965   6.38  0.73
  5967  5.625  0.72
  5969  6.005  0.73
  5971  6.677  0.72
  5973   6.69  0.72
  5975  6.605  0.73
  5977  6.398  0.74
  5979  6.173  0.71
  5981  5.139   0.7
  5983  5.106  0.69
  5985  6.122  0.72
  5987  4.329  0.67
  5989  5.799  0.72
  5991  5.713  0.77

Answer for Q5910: 0.73 Ang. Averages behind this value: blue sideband 6.66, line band 6.21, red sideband 5.86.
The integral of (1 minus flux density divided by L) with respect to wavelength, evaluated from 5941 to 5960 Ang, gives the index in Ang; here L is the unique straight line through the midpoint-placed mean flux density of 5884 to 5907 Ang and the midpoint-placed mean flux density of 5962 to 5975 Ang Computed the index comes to 1.5 Ang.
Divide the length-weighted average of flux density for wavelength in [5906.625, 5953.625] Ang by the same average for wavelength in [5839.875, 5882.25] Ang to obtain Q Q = 0.89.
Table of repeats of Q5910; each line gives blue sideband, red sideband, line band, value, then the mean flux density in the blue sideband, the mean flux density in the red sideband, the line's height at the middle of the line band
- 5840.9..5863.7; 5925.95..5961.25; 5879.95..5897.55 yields -1.0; 6.41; 5.96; 6.23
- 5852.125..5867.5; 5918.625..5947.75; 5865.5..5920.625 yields -4.5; 6.41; 6.16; 6.29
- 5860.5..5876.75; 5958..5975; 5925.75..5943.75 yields 1.0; 7.42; 6.13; 6.55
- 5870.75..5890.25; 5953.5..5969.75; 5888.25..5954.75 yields 4.7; 7.65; 5.74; 6.68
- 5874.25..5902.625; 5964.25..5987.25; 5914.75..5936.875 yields 1.2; 7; 5.99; 6.57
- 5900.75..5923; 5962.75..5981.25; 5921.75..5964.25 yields 1.9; 6.34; 6.2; 6.27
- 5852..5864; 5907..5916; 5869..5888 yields -3.7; 6.44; 6.44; 6.44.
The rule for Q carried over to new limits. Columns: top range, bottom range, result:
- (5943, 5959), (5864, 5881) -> 0.75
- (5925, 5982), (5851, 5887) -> 0.85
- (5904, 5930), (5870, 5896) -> 0.85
